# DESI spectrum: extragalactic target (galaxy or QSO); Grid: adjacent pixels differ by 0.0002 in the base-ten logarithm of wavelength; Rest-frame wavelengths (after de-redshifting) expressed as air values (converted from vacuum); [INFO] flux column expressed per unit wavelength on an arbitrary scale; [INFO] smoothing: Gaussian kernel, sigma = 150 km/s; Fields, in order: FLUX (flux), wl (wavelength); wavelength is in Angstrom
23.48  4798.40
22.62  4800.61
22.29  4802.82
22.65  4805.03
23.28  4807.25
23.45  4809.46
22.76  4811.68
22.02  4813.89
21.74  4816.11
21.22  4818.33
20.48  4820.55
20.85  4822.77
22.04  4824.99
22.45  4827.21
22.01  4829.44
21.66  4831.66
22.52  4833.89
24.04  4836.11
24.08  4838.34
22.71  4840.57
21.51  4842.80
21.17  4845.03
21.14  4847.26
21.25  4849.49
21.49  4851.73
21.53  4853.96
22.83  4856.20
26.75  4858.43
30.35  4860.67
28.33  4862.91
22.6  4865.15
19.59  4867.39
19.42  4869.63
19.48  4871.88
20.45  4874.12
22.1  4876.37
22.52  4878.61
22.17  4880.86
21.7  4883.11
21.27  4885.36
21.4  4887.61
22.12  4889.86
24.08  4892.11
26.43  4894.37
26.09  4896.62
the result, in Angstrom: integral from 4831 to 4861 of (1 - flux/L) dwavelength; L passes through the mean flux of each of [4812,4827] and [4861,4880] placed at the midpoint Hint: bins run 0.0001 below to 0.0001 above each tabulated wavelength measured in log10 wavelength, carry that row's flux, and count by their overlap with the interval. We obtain -1.4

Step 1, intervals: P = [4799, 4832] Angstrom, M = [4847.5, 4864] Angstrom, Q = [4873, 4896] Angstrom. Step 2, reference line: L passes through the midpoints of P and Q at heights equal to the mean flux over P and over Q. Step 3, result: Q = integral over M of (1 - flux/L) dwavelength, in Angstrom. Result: -1.6 Angstrom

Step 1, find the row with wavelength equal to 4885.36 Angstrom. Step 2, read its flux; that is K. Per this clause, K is 21.27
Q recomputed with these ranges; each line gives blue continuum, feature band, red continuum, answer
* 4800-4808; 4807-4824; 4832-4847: 0.5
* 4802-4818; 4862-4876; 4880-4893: 0.4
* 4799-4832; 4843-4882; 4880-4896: 0.1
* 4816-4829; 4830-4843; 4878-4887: -0.8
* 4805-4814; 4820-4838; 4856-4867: 1.5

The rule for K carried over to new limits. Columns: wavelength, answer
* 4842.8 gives 21.51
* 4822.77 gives 20.85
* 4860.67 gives 30.35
